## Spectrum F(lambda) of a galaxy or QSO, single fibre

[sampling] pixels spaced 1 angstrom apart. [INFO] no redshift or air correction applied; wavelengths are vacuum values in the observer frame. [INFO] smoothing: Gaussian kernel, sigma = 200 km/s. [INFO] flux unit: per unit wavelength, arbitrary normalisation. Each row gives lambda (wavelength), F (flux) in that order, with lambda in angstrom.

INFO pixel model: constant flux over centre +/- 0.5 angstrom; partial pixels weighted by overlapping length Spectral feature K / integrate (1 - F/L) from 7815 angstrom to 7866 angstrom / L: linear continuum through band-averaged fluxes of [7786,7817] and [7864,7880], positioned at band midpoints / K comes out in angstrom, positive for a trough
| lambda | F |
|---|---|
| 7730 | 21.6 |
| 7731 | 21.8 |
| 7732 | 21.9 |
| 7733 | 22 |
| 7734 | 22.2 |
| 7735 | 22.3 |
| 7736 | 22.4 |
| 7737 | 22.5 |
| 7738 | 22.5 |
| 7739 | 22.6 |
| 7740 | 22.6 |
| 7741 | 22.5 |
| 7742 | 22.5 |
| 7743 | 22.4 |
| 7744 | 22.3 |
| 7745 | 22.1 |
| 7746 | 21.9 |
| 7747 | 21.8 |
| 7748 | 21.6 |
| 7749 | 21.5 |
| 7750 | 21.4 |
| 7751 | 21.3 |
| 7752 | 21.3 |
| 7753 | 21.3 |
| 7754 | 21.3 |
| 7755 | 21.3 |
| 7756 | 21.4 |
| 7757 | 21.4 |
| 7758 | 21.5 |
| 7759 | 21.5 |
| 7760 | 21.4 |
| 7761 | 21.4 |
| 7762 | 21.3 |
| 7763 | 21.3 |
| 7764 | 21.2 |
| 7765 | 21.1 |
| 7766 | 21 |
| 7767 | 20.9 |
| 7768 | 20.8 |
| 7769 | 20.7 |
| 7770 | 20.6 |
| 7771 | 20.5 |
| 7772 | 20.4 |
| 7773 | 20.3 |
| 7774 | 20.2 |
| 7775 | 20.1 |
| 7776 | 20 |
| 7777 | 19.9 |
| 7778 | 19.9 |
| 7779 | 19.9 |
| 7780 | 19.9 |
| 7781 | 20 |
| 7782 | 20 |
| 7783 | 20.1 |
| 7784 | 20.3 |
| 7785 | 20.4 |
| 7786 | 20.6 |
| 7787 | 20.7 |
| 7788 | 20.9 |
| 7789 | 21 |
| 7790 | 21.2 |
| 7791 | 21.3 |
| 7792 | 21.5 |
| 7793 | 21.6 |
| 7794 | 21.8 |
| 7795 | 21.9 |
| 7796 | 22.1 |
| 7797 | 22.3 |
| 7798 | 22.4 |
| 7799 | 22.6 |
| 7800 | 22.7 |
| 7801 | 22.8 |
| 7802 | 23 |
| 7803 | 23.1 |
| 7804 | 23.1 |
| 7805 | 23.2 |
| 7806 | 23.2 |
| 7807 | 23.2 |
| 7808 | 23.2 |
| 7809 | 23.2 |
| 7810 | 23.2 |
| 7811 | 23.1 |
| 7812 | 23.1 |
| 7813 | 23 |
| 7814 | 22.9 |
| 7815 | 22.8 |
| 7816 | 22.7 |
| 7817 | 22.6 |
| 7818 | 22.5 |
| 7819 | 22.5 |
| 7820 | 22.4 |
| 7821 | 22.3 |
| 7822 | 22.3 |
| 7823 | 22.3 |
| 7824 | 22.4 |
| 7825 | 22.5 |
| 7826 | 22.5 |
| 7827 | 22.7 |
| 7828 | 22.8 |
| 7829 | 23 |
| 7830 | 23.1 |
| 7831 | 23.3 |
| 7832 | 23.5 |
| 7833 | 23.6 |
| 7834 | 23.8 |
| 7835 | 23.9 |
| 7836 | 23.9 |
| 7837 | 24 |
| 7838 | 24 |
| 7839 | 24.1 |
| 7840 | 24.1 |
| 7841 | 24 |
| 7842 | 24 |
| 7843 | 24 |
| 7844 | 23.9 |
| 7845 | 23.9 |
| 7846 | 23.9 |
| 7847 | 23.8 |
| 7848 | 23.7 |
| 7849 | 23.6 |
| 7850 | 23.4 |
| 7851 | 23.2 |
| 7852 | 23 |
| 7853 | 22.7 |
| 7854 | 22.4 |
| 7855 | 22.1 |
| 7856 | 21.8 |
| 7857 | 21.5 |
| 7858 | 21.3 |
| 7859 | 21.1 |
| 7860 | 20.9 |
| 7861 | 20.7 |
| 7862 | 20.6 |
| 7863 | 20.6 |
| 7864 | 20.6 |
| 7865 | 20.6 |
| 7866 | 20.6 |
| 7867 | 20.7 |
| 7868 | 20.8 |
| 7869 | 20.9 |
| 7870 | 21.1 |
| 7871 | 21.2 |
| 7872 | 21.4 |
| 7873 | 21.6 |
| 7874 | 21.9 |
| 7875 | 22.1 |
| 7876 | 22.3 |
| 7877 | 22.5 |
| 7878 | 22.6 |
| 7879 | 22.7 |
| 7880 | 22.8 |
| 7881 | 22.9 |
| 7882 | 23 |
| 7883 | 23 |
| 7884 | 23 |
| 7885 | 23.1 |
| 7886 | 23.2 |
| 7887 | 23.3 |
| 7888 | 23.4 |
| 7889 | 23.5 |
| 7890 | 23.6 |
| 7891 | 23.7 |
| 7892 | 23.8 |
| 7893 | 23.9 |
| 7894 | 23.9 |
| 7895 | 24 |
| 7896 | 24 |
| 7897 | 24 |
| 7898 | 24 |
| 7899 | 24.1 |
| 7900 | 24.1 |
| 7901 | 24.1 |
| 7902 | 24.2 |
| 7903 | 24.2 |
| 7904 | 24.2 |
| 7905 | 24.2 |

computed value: -1.9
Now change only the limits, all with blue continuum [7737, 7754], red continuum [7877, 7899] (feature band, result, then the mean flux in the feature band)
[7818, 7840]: -0.3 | 23.1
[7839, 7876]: 1.4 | 22.2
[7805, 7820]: -0.2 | 22.9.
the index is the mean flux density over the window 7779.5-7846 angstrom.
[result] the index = 22.6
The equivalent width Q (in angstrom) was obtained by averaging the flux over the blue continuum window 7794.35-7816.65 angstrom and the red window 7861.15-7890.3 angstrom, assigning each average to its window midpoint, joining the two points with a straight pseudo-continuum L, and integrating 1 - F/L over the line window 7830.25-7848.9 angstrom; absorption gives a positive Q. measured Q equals -1.2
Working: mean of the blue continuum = 22.8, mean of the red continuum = 22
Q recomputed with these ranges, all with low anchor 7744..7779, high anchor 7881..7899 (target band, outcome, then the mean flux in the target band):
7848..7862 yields 0.4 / 22.1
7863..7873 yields 1.0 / 20.9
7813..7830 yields -0.3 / 22.6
